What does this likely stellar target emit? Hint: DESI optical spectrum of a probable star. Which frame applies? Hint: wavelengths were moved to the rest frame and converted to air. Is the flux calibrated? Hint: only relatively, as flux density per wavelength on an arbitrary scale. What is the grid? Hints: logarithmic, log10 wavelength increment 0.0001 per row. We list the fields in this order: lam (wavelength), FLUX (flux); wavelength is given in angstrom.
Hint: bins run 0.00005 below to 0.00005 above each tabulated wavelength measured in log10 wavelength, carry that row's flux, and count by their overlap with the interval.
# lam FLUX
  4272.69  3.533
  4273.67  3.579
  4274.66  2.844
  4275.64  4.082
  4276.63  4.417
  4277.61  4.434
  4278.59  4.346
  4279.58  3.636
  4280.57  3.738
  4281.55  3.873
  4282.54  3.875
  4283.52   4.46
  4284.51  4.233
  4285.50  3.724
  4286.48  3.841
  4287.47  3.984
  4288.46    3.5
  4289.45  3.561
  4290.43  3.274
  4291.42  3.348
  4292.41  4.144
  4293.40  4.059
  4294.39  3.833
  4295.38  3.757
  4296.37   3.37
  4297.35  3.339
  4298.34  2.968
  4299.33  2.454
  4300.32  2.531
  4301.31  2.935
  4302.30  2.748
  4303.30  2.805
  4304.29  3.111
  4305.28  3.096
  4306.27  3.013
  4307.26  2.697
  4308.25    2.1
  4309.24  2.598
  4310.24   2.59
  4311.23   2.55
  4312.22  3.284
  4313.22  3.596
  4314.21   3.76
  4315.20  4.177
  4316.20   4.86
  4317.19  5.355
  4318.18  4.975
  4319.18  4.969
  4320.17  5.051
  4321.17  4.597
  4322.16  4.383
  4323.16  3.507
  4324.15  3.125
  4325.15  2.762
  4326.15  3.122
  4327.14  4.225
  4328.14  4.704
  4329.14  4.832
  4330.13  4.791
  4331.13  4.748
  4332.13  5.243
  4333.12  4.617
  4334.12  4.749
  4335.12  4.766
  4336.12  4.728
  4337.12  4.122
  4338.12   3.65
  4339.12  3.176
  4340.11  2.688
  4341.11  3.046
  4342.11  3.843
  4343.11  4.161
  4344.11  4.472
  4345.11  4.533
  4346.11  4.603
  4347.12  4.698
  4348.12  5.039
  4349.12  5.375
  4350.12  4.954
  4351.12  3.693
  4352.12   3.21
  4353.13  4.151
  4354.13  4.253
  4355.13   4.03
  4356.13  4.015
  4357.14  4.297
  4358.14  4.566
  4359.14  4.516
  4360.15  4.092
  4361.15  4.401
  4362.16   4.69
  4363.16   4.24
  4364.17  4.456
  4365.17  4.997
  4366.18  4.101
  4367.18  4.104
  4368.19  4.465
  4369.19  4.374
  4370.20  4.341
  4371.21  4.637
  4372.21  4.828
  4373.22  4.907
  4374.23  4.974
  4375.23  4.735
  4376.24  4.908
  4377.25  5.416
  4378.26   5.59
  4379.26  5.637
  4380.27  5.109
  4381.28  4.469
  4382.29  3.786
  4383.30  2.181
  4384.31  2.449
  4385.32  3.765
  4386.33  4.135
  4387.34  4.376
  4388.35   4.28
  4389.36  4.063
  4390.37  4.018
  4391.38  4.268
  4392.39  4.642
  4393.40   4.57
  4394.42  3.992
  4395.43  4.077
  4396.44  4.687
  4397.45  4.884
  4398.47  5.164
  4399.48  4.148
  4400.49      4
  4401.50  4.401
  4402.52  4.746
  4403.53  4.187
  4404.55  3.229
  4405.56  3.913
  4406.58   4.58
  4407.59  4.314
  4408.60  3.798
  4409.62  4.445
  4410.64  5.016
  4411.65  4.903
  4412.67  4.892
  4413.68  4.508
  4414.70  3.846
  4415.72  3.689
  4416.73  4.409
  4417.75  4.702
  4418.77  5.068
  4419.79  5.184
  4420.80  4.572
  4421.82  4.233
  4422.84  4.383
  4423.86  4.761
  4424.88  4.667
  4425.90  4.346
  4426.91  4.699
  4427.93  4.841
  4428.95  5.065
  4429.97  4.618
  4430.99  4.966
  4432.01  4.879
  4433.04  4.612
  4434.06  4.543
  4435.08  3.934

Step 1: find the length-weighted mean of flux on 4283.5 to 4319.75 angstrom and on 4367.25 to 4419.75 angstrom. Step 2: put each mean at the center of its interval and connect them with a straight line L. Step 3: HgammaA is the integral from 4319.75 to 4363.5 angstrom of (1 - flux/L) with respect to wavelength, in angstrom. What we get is -3.9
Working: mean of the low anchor 3.49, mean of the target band 4.24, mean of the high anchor 4.41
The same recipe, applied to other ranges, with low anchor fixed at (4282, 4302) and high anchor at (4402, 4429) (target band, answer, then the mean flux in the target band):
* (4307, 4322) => -0.5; 3.84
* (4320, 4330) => -0.6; 4.02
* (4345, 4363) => -1.7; 4.39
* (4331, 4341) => -0.8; 4.18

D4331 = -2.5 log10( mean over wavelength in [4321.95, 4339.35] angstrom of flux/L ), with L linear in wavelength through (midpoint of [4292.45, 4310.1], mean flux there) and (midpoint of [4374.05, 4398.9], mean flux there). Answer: -0.19 mag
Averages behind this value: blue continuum 3.04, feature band 4.19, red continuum 4.4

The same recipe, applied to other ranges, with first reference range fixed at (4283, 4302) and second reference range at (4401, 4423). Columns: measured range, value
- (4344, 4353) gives -0.141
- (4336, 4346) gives 0.014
